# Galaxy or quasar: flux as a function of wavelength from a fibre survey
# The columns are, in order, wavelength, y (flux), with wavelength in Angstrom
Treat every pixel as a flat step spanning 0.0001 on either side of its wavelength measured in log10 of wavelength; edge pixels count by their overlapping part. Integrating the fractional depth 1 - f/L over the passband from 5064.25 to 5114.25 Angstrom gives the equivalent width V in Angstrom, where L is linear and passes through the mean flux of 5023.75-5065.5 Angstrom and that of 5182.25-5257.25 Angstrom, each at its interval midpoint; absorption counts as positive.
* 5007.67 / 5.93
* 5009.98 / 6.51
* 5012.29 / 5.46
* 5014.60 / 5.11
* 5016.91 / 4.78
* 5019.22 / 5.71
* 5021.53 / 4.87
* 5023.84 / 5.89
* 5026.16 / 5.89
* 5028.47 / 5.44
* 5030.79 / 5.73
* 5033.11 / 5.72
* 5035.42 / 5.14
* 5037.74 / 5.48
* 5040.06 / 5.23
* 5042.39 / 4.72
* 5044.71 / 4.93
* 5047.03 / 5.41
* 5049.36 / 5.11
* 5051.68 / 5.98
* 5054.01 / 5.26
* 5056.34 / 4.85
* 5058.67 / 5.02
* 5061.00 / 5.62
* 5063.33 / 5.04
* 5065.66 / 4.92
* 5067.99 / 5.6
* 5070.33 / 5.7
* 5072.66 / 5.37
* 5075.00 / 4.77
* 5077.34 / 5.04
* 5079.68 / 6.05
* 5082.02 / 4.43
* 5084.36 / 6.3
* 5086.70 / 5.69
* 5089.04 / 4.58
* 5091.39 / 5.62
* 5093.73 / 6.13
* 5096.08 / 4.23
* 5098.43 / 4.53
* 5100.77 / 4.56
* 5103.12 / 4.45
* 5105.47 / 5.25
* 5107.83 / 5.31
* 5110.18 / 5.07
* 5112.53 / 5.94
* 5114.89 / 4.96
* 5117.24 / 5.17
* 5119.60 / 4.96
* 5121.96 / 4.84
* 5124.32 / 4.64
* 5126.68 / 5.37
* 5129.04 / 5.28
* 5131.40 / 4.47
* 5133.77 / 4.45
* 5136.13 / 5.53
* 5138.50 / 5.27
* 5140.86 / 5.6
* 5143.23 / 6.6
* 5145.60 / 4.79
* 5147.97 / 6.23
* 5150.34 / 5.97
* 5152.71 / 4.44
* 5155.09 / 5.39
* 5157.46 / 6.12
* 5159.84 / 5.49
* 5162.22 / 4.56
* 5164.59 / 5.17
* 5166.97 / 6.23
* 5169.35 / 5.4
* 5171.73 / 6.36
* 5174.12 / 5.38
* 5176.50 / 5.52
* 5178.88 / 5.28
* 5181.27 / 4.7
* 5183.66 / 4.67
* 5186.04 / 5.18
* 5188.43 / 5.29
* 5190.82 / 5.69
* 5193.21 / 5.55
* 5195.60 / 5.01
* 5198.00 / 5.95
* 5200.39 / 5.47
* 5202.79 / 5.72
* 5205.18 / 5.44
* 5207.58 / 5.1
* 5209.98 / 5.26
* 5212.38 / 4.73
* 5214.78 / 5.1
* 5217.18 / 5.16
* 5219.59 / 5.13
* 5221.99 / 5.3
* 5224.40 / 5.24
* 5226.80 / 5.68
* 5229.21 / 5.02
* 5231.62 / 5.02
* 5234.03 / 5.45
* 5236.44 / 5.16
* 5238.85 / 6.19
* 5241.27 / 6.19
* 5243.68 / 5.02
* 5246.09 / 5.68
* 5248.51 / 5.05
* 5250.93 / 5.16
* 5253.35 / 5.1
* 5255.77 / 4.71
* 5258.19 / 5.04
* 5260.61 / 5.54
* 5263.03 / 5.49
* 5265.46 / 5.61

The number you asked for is 1.1 Angstrom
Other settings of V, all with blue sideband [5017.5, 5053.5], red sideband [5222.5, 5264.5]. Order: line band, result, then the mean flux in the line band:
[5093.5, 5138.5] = 3.2 Angstrom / 4.99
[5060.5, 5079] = 0.4 Angstrom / 5.27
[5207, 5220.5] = 0.7 Angstrom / 5.08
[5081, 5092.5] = 0.1 Angstrom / 5.33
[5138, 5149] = -0.7 Angstrom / 5.72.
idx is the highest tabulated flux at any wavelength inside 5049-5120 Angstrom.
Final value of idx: 6.3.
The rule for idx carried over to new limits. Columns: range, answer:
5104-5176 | 6.6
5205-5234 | 5.68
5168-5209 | 6.36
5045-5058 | 5.98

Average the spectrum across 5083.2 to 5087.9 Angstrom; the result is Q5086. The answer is 5.99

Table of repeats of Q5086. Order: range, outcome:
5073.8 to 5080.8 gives 5.28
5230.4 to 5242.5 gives 5.6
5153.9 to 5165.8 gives 5.35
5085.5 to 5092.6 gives 5.31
